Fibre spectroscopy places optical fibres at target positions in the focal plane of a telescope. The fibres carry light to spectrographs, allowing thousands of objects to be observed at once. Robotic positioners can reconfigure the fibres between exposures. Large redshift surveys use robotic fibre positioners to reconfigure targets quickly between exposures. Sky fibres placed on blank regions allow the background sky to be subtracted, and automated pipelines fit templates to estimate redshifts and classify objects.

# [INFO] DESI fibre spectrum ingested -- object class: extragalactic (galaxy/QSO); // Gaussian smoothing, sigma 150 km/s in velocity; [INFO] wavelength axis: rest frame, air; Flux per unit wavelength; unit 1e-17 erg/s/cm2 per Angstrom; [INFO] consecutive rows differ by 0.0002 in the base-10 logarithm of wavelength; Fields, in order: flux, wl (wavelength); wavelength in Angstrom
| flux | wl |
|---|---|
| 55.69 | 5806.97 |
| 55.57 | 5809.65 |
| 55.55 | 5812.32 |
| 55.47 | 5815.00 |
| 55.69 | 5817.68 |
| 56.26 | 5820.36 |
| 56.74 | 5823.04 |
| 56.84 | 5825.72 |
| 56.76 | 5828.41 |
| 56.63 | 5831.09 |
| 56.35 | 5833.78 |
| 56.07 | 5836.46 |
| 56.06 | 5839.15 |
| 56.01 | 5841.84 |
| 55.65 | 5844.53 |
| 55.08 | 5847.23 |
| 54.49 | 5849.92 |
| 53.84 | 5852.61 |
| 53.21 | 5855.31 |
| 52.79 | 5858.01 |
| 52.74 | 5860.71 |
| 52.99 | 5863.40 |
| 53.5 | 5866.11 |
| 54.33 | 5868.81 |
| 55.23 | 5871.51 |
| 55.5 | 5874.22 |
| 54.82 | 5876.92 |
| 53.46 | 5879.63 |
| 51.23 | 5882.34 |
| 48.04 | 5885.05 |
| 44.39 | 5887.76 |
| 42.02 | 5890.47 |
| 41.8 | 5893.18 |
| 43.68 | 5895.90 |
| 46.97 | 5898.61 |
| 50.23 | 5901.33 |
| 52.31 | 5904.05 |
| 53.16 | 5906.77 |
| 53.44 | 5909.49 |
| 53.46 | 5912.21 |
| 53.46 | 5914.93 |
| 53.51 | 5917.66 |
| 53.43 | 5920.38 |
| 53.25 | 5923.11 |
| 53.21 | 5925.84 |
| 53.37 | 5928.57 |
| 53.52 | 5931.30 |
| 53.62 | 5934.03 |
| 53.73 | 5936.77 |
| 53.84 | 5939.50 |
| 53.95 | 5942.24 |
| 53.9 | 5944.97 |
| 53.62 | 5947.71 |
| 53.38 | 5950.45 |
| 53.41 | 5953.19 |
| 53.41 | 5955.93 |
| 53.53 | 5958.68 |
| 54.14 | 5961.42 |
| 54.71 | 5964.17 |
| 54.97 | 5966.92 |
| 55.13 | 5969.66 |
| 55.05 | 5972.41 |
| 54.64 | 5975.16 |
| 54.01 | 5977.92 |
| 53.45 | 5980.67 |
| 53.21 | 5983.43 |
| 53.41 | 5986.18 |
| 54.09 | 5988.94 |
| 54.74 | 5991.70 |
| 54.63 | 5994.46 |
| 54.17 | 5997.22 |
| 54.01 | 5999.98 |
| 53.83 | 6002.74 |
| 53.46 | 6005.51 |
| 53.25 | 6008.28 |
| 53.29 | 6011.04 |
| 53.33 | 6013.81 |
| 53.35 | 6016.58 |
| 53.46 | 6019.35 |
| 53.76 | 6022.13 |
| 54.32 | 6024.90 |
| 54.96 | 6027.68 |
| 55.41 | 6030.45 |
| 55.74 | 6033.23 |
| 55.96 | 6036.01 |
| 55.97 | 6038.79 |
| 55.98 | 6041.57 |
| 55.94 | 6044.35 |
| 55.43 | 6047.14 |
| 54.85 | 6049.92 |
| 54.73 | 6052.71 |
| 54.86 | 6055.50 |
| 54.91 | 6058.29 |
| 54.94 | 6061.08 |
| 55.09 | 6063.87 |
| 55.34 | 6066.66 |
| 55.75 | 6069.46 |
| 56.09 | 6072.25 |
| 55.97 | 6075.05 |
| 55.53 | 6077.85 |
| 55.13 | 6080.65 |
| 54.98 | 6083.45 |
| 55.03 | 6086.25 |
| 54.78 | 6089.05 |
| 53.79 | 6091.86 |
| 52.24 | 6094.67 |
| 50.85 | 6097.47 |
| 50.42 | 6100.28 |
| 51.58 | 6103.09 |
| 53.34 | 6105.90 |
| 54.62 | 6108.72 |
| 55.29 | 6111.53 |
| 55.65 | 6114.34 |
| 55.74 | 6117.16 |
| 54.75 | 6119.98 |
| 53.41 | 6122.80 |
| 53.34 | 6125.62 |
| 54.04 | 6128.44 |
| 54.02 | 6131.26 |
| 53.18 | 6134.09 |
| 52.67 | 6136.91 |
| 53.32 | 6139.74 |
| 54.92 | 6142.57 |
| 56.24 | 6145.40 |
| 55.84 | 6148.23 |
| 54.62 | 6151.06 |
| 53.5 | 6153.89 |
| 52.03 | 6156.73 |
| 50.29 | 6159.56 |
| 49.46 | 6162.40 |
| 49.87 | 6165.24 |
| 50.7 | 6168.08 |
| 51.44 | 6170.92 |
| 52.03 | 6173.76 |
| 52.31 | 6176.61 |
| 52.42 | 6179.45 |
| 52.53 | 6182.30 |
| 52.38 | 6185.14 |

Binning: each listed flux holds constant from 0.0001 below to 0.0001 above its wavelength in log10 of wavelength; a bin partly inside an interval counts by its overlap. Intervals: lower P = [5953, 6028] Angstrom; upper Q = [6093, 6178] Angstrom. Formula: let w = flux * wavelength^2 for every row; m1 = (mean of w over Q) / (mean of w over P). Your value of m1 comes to 1.03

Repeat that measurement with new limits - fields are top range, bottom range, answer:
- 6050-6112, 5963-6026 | 1.03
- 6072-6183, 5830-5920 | 1.11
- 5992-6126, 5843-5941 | 1.11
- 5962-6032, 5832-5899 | 1.09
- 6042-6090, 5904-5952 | 1.08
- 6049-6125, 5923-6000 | 1.05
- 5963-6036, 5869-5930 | 1.10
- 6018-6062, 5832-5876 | 1.07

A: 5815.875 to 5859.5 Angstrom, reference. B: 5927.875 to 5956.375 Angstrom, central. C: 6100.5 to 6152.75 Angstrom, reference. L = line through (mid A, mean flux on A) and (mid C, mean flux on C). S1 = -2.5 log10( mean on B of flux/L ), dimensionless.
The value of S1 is 0.03 mag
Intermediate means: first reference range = 55.5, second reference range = 54.2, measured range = 53.6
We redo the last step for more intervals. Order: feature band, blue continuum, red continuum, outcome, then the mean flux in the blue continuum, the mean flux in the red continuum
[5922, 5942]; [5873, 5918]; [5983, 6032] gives -0.05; 50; 54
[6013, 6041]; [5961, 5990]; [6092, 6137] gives -0.01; 54.3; 53.5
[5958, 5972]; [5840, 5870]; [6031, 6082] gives 0.00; 54.1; 55.5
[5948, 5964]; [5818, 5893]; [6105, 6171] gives 0.00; 53.6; 53.5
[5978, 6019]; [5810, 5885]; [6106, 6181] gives 0.01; 54.8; 53.3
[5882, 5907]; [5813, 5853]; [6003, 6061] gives 0.18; 55.9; 54.6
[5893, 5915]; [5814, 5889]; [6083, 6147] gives 0.09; 54.3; 53.8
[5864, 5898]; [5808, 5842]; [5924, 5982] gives 0.11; 56.2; 53.9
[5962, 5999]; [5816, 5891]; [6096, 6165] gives -0.01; 53.9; 53.4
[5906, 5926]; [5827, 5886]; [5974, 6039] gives 0.02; 54.3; 54.1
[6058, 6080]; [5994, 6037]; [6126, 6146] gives -0.03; 54.2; 53.9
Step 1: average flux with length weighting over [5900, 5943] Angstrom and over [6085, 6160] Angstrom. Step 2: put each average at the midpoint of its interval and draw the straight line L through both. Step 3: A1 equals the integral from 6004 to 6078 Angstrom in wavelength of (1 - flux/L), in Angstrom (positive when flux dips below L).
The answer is -1.87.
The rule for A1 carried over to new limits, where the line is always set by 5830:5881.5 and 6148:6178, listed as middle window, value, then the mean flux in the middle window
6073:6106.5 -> -0.75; 53.7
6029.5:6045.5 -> -0.86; 55.8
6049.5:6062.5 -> -0.50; 54.8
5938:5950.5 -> 0.01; 53.8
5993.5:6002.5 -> -0.15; 54.2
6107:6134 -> -1.15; 54.4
